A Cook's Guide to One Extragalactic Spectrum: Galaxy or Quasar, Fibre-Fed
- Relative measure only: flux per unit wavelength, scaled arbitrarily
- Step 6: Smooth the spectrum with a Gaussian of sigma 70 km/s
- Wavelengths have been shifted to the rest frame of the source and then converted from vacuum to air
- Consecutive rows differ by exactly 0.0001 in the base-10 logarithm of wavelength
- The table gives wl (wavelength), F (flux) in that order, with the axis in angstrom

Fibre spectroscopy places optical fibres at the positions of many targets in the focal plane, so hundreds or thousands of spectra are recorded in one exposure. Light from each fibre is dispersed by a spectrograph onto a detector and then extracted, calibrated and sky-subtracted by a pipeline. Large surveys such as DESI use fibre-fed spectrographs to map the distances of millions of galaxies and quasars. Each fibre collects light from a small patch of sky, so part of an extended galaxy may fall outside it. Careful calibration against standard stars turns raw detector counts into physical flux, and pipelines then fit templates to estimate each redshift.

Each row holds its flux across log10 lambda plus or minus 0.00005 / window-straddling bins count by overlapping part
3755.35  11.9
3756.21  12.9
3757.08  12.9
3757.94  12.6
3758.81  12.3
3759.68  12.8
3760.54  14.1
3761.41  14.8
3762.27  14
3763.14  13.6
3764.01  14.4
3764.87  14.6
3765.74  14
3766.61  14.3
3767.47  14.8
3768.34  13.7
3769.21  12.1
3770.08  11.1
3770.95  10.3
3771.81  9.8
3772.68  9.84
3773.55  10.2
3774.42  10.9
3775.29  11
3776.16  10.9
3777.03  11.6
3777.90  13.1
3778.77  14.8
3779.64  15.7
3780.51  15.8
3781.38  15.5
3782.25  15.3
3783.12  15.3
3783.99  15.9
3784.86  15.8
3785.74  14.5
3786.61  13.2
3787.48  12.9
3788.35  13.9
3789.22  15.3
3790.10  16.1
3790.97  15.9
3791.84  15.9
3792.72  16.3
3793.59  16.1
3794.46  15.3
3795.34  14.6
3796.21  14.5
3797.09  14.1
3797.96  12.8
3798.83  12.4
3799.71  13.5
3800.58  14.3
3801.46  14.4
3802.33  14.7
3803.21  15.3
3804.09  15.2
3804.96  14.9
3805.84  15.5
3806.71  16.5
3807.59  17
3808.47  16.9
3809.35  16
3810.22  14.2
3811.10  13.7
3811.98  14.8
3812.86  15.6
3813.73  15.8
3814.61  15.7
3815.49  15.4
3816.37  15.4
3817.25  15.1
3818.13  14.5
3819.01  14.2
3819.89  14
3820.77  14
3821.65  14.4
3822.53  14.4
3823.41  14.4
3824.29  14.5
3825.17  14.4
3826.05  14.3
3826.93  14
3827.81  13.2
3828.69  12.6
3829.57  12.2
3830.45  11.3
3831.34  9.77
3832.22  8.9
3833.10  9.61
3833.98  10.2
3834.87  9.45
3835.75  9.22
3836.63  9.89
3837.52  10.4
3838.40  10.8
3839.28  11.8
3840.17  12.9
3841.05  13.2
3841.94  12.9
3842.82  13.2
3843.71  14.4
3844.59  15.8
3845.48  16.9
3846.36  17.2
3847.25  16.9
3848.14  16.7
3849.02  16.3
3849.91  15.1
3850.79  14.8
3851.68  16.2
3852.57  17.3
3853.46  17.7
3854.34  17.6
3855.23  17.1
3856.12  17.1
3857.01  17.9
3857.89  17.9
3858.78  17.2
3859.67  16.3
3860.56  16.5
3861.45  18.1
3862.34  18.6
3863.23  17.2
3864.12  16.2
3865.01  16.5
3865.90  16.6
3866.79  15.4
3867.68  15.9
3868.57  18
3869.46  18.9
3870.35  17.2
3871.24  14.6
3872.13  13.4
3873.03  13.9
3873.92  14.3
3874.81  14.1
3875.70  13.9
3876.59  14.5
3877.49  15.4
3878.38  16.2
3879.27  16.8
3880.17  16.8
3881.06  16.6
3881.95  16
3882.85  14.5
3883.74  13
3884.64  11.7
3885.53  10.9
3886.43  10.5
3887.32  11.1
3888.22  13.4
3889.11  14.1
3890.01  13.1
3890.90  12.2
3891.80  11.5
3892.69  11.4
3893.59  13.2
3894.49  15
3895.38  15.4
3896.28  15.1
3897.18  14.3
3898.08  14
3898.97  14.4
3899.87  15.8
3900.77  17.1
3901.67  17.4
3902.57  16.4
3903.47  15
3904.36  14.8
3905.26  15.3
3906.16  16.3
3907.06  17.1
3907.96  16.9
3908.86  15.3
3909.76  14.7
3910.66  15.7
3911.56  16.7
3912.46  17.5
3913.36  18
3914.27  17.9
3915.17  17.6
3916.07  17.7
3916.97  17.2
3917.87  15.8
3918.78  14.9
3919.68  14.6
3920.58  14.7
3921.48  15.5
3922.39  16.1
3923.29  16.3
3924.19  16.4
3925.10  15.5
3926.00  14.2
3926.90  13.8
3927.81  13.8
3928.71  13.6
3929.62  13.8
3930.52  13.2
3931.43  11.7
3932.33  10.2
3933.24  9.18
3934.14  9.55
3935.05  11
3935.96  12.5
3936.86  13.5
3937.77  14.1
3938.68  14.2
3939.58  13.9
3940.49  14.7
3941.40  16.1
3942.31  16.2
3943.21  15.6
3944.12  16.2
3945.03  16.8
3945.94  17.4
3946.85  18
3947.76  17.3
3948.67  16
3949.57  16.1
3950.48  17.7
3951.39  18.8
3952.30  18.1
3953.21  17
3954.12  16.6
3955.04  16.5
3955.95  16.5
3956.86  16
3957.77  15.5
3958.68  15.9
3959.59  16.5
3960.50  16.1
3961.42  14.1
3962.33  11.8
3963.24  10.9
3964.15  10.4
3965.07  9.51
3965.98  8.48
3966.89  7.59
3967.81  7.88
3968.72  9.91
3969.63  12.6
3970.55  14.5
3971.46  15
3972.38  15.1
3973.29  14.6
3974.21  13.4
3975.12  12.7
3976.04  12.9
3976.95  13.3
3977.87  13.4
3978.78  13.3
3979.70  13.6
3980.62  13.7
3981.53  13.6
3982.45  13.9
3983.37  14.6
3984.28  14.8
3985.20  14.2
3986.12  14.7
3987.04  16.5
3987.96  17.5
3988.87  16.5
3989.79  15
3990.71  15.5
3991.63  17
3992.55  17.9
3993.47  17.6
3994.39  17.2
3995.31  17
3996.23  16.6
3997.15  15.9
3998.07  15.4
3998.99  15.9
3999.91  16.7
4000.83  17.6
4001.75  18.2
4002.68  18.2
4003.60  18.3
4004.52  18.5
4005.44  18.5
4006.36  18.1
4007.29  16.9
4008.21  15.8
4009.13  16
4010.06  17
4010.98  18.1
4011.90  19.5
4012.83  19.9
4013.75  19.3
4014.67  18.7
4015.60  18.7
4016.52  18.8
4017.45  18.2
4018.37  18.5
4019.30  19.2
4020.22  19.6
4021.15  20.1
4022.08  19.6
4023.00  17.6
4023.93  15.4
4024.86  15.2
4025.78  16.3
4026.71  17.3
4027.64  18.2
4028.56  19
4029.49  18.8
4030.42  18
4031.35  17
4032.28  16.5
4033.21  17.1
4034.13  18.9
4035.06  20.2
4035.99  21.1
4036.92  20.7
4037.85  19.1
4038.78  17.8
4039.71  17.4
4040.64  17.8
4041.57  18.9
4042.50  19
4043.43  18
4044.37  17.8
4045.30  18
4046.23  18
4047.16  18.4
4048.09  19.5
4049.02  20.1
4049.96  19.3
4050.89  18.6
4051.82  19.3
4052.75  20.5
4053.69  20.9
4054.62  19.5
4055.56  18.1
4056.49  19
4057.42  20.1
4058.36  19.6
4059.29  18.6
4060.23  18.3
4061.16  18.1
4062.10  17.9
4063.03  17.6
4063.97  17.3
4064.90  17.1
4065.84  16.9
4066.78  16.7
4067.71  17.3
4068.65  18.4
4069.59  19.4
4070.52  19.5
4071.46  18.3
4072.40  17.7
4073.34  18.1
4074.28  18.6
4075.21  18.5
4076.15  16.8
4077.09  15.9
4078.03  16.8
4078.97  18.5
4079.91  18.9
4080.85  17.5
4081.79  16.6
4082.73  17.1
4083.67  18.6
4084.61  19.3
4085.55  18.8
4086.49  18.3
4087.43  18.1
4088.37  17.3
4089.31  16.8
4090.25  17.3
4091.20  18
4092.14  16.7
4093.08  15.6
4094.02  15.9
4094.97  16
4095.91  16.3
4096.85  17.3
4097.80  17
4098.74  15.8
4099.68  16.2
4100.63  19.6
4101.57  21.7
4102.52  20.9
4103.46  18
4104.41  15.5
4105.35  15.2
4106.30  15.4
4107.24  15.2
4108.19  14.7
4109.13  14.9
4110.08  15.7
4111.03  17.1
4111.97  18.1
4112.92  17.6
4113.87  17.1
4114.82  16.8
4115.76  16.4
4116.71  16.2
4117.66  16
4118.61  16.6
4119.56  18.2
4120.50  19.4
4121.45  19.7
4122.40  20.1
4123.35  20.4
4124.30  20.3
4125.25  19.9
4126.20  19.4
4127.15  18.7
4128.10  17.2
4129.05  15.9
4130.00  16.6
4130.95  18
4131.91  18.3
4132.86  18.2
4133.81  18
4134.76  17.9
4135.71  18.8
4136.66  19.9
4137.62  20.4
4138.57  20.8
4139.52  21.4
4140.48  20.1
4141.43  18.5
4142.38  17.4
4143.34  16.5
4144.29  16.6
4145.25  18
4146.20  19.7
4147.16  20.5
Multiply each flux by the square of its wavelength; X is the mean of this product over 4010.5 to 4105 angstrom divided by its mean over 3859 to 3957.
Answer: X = 1.29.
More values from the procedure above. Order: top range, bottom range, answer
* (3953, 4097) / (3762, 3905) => 1.29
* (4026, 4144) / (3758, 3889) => 1.43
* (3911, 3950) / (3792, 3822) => 1.07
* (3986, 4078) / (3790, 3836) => 1.43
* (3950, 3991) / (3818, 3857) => 1.10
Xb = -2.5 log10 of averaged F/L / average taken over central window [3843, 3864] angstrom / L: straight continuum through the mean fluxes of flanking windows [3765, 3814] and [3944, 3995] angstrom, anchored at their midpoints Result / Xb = -0.17 mag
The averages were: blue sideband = 14.2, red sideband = 14.7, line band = 16.8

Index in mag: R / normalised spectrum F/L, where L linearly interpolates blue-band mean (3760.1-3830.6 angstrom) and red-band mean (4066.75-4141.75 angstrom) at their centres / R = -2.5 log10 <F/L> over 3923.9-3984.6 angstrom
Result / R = 0.14 mag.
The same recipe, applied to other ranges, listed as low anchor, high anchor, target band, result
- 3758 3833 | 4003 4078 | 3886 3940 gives 0.109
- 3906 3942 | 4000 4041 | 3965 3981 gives 0.315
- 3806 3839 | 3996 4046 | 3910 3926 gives -0.043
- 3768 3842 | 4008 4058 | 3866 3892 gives 0.054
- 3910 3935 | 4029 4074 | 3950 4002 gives 0.114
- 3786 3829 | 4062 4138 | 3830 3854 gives 0.137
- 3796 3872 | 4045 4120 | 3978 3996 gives 0.076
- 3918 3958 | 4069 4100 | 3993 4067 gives -0.101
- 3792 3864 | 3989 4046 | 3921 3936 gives 0.219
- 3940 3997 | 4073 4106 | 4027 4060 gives -0.142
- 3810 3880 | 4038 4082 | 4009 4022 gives -0.071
